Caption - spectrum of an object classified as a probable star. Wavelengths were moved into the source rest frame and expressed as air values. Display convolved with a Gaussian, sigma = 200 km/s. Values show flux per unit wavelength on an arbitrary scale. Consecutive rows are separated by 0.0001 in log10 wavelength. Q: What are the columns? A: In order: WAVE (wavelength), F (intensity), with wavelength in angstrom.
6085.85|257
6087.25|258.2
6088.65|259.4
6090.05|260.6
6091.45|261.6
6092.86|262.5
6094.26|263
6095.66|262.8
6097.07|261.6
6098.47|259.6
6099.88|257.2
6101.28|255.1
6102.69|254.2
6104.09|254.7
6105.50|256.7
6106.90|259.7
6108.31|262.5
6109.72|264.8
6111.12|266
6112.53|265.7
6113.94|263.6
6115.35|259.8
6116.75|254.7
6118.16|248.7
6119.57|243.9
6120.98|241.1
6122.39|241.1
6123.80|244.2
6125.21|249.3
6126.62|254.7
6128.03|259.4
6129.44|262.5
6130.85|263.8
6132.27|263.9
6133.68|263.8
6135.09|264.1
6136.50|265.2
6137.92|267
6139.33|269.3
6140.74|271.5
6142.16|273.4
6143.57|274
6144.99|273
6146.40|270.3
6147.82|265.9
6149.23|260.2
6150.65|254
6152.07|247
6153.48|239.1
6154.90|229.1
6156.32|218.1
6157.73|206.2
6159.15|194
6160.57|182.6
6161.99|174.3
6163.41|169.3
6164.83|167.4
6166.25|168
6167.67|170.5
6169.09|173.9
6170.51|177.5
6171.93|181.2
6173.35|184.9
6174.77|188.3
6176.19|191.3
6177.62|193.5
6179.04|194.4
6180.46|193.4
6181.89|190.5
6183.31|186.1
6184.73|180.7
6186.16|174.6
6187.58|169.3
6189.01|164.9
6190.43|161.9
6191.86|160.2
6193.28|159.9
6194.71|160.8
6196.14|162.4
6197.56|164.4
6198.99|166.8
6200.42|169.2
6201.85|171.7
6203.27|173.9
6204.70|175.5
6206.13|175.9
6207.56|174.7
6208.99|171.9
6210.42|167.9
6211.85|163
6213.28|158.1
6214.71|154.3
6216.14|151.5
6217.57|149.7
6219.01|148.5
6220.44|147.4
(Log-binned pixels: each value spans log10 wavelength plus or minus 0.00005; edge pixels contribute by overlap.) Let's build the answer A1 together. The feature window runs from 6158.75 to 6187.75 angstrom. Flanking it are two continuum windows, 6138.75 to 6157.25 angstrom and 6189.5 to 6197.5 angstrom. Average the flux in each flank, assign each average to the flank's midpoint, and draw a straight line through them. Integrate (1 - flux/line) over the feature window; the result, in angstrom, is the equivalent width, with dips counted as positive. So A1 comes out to 3.0 angstrom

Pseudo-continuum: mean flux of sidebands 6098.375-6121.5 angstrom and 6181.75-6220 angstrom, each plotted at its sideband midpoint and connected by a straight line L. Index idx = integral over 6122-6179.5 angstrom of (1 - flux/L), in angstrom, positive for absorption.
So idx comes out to -2.86 angstrom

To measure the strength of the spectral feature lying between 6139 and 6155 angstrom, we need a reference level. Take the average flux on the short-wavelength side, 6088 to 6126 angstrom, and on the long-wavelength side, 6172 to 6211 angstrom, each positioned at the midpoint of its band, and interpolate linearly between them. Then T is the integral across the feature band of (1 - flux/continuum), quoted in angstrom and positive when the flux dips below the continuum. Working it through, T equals -3.2 angstrom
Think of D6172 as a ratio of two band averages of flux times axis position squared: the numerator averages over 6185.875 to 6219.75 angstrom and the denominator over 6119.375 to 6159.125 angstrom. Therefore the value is 0.7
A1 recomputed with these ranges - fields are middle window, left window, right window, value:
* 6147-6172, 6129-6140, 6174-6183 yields 2.1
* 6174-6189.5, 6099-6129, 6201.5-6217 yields 0.6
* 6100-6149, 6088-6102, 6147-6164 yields -4.0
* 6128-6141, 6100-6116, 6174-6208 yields -1.8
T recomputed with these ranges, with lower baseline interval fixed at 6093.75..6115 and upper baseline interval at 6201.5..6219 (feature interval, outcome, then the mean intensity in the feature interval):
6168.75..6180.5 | 0.62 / 187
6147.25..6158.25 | -1.18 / 240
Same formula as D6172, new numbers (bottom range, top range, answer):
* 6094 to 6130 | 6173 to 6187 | 0.75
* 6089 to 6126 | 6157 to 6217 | 0.70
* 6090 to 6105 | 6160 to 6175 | 0.69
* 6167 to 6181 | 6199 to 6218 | 0.91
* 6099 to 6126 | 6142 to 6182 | 0.84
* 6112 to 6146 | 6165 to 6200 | 0.69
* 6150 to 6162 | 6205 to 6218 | 0.76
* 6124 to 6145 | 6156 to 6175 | 0.69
